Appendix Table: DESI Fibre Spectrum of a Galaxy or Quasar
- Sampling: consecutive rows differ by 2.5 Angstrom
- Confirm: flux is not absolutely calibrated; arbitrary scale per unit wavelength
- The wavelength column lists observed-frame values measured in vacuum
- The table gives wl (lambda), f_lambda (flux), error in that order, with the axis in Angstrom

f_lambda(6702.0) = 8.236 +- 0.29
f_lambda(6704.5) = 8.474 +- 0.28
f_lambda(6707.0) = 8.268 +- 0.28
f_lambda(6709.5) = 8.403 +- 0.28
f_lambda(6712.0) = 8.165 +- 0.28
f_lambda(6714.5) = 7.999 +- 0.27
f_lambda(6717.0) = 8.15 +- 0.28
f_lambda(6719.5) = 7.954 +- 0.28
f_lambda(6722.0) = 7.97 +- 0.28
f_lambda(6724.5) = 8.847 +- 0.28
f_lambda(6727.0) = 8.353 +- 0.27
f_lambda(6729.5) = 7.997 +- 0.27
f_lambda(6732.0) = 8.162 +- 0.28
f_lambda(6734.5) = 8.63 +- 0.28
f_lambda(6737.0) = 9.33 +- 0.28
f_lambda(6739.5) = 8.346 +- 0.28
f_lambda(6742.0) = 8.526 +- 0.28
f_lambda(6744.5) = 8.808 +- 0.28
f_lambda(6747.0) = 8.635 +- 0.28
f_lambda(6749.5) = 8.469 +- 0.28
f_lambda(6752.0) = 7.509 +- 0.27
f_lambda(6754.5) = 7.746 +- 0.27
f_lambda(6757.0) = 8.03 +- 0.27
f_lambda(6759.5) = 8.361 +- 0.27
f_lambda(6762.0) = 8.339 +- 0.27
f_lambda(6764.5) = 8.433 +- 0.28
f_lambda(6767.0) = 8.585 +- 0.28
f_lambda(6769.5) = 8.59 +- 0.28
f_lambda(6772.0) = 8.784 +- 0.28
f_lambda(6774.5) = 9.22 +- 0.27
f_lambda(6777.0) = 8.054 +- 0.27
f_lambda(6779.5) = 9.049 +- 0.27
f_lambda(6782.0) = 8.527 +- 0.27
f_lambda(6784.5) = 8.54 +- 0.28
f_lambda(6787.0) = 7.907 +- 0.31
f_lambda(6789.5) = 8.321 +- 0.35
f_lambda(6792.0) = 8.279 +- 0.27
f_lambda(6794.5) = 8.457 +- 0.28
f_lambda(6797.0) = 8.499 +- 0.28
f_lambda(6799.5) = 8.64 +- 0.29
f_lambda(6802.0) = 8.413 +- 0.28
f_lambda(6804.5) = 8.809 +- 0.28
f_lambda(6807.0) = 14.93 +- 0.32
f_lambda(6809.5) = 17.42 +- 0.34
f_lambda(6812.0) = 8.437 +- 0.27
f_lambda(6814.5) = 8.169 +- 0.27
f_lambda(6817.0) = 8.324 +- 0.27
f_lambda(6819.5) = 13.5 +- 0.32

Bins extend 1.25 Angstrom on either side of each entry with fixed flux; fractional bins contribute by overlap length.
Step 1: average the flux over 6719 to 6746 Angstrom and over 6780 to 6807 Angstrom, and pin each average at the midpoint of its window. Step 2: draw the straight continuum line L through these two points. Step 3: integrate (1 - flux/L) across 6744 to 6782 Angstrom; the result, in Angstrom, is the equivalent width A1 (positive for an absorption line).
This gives 0.8 Angstrom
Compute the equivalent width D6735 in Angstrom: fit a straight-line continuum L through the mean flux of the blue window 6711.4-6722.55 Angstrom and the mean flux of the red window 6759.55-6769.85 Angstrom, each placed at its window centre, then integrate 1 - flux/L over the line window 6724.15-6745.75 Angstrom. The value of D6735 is -0.9 Angstrom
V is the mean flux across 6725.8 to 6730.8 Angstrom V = 8.17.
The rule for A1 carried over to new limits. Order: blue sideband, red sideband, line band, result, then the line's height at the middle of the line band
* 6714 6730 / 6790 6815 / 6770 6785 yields 1.2 Angstrom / 9.45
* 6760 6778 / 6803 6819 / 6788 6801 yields 2.2 Angstrom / 10.1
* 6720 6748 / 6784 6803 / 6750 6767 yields 0.6 Angstrom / 8.44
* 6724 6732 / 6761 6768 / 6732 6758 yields 0.0 Angstrom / 8.38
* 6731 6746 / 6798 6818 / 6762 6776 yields 1.1 Angstrom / 9.41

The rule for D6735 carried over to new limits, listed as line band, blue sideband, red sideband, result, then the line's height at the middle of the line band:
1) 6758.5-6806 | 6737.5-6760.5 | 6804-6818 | 6.09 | 9.85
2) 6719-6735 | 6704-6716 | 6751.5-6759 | -0.35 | 8.1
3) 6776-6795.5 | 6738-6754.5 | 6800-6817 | 2.88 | 9.86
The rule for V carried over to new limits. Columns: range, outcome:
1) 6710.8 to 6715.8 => 8.08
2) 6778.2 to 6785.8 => 8.7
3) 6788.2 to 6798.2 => 8.39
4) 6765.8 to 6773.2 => 8.65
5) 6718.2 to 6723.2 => 7.96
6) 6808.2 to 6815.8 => 11.3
